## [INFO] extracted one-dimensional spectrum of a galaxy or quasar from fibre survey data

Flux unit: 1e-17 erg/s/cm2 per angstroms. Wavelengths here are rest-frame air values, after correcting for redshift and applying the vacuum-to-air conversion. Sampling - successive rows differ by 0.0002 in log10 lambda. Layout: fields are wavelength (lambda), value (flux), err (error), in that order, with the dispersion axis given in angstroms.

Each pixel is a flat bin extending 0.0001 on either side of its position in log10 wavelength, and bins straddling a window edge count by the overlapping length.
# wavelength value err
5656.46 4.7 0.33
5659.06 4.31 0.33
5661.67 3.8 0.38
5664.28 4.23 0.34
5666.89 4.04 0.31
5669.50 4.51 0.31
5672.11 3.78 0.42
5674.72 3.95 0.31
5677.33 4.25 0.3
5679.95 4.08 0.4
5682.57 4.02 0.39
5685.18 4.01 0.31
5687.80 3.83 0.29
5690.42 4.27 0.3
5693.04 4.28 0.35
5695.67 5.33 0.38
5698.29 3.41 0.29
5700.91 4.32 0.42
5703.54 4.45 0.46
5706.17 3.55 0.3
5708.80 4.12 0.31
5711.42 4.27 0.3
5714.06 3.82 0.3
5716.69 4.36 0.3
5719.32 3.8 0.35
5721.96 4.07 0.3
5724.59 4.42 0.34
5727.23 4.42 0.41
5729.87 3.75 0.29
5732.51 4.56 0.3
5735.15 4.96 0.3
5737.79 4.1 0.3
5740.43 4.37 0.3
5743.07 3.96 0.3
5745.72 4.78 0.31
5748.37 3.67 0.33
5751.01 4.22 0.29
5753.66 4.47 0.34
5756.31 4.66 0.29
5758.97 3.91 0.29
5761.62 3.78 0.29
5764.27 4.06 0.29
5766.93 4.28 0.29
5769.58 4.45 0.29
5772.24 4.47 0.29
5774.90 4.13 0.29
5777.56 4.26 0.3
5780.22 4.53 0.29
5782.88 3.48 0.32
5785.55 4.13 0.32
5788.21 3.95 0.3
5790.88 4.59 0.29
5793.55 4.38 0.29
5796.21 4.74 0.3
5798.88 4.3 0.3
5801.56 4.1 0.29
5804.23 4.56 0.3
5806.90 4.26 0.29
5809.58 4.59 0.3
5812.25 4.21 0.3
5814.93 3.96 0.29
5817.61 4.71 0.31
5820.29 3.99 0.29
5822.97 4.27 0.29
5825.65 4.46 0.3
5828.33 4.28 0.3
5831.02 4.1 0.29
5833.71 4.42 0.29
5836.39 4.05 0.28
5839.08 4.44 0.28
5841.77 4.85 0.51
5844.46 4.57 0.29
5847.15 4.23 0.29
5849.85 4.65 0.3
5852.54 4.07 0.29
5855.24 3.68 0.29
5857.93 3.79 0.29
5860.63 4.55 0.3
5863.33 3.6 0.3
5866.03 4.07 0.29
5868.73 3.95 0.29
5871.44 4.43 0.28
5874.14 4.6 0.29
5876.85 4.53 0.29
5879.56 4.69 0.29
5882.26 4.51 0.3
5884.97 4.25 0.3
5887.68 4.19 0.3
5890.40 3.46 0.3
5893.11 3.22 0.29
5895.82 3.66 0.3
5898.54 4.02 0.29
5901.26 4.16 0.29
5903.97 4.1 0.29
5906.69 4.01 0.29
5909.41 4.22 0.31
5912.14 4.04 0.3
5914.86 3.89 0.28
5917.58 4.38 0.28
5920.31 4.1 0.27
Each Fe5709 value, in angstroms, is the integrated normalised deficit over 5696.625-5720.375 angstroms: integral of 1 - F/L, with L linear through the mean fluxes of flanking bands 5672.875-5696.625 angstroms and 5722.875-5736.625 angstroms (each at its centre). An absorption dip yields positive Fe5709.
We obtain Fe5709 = 1.5 angstroms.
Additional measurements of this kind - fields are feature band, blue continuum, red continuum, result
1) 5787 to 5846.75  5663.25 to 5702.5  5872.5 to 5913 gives -3.2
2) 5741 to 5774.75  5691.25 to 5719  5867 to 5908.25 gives -0.5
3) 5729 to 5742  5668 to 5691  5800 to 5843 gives -0.6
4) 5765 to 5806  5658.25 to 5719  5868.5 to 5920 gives -1.6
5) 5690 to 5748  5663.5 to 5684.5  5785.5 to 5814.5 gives -0.6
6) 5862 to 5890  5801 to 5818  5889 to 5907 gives -2.3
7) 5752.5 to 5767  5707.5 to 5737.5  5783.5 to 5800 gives 0.3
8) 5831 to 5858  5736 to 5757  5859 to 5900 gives -0.9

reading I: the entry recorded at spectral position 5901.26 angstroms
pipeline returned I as 4.16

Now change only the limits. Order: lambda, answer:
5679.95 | 4.08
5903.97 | 4.1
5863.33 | 3.6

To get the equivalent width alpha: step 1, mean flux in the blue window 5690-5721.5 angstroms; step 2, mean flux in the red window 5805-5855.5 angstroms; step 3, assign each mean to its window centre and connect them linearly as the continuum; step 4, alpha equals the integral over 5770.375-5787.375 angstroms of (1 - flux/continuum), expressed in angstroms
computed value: 0.3 angstroms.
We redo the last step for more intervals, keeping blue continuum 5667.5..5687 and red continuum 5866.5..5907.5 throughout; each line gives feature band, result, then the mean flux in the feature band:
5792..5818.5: -1.8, 4.38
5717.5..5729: -0.2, 4.17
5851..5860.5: 0.4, 3.96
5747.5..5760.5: -0.3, 4.2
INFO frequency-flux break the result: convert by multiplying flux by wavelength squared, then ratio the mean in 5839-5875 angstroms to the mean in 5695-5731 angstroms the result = 1.1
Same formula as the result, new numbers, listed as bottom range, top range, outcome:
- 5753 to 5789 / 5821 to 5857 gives 1.05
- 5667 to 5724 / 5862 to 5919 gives 1.06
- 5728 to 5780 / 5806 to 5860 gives 1.03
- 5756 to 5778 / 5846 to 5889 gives 1.04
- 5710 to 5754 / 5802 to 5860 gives 1.05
